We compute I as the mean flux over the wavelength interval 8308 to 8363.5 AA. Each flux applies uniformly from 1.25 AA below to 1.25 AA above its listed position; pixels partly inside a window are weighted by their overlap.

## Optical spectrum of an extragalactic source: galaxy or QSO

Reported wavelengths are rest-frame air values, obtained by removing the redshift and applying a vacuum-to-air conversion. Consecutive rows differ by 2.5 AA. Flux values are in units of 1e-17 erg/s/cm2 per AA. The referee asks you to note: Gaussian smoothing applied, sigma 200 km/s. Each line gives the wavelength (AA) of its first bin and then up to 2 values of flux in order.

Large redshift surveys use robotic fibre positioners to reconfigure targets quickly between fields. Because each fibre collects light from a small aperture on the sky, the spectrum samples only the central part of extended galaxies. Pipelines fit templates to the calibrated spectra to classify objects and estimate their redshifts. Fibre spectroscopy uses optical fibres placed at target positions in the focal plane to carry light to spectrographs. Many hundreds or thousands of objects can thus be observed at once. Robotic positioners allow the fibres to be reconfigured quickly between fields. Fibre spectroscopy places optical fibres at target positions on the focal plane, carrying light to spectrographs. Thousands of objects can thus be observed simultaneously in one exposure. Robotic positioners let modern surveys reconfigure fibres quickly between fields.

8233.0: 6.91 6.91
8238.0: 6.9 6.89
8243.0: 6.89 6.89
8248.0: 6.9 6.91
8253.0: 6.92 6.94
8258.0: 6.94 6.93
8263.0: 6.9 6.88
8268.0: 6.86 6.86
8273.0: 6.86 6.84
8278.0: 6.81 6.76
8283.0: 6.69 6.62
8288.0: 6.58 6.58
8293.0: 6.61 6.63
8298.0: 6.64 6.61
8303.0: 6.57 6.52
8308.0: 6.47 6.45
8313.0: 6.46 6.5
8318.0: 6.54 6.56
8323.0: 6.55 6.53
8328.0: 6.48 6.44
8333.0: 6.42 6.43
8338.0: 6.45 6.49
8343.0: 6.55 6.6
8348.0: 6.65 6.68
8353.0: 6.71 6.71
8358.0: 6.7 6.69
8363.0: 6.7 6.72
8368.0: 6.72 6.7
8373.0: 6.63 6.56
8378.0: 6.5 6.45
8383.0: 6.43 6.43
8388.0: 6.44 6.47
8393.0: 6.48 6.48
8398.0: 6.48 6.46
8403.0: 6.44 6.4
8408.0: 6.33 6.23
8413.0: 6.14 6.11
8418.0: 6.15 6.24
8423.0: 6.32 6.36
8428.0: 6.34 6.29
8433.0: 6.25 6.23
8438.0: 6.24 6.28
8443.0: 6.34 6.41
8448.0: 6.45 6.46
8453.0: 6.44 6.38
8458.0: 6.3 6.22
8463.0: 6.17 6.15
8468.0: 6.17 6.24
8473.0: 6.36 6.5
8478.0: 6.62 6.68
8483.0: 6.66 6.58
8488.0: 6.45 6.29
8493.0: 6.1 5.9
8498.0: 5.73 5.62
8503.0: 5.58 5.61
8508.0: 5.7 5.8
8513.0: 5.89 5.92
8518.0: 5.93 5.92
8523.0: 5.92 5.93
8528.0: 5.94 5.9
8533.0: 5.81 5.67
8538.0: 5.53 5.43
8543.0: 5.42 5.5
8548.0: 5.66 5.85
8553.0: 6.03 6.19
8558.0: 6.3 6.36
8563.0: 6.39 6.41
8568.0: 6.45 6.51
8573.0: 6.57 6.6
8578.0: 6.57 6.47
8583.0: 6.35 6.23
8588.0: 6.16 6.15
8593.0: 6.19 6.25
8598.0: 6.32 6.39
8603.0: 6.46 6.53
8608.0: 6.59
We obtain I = 6.55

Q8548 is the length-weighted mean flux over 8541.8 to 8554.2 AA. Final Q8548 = 5.69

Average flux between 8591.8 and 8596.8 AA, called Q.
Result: 6.22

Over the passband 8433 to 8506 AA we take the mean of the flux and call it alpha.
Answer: 6.25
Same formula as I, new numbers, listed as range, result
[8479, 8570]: 5.98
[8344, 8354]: 6.66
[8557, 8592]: 6.39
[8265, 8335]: 6.61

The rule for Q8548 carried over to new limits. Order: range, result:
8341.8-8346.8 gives 6.58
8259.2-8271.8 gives 6.89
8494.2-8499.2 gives 5.82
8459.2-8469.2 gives 6.18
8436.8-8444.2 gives 6.29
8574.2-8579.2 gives 6.58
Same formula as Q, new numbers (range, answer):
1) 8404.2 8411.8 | 6.32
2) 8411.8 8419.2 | 6.13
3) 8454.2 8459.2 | 6.34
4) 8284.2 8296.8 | 6.6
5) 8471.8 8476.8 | 6.43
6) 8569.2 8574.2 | 6.54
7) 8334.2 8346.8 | 6.5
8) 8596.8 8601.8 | 6.36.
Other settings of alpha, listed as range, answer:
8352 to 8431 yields 6.46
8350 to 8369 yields 6.7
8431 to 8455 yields 6.34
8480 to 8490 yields 6.56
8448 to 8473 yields 6.29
